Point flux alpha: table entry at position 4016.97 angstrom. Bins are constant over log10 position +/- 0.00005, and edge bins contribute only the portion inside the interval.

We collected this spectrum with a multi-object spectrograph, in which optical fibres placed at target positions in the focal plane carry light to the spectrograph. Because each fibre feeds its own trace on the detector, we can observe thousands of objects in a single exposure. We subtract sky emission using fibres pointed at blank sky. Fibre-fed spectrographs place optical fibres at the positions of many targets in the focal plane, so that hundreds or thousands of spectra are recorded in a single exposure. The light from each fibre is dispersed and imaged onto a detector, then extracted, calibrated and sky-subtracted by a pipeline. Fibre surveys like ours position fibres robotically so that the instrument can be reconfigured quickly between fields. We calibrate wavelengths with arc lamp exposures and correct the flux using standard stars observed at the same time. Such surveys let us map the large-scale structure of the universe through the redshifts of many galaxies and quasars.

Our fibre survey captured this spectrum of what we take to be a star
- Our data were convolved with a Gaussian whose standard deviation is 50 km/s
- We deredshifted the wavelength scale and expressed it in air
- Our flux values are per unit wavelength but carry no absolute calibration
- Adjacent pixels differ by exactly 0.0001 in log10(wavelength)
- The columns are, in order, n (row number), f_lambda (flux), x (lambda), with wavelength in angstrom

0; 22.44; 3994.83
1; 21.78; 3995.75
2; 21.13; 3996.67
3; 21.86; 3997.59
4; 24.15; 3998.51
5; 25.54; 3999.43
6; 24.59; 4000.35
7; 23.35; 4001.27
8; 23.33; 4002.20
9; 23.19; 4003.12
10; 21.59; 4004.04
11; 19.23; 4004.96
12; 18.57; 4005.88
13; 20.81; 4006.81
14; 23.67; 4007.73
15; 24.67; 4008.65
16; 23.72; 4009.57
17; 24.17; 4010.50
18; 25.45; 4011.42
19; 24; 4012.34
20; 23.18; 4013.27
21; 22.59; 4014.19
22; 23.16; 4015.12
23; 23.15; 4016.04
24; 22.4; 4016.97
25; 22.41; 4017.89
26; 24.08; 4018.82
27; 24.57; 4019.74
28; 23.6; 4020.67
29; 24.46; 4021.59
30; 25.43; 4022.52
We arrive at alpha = 22.4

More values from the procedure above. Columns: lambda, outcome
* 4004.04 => 21.59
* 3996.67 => 21.13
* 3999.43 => 25.54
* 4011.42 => 25.45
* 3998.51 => 24.15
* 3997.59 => 21.86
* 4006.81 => 20.81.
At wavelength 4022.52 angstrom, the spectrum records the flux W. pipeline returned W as 25.43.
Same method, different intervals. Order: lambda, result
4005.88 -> 18.57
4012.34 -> 24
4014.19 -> 22.59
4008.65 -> 24.67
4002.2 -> 23.33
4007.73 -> 23.67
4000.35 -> 24.59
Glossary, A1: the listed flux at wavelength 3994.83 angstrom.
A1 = 22.44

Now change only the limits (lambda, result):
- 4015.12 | 23.16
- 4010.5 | 24.17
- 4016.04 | 23.15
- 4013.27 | 23.18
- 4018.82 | 24.08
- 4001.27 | 23.35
